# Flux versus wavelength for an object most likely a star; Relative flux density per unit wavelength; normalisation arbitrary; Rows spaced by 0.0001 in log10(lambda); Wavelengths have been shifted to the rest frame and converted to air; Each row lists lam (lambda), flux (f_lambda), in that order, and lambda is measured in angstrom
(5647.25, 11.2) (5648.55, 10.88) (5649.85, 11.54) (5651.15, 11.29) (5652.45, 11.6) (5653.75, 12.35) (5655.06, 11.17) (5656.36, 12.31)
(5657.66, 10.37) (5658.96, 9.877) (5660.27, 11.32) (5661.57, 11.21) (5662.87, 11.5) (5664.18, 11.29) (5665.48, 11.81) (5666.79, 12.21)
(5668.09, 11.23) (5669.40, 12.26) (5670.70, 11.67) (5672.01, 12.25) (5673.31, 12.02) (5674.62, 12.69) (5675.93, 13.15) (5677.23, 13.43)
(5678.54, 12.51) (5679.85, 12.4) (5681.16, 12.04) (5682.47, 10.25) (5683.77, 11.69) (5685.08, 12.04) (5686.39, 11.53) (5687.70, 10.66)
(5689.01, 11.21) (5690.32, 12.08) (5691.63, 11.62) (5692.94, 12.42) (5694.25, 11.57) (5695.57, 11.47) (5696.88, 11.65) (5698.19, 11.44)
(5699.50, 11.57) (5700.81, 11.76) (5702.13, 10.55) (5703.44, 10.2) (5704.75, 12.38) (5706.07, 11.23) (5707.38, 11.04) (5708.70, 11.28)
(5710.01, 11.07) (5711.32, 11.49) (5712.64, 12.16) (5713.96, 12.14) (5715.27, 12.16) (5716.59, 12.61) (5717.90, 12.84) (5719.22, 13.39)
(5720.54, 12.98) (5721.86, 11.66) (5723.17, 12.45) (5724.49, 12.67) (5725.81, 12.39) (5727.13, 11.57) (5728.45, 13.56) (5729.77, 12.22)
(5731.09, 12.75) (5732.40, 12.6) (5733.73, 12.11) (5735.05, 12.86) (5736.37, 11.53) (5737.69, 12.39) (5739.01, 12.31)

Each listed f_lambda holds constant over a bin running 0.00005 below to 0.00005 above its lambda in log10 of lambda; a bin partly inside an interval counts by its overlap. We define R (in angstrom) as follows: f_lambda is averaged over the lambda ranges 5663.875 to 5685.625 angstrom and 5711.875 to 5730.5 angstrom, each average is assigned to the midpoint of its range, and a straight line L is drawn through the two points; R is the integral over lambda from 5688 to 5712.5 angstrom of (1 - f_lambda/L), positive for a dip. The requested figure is 1.7 angstrom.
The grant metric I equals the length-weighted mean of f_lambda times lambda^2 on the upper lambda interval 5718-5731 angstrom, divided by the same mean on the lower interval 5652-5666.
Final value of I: 1.1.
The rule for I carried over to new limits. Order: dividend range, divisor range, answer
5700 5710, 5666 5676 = 0.94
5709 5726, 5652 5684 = 1.06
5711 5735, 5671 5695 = 1.06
